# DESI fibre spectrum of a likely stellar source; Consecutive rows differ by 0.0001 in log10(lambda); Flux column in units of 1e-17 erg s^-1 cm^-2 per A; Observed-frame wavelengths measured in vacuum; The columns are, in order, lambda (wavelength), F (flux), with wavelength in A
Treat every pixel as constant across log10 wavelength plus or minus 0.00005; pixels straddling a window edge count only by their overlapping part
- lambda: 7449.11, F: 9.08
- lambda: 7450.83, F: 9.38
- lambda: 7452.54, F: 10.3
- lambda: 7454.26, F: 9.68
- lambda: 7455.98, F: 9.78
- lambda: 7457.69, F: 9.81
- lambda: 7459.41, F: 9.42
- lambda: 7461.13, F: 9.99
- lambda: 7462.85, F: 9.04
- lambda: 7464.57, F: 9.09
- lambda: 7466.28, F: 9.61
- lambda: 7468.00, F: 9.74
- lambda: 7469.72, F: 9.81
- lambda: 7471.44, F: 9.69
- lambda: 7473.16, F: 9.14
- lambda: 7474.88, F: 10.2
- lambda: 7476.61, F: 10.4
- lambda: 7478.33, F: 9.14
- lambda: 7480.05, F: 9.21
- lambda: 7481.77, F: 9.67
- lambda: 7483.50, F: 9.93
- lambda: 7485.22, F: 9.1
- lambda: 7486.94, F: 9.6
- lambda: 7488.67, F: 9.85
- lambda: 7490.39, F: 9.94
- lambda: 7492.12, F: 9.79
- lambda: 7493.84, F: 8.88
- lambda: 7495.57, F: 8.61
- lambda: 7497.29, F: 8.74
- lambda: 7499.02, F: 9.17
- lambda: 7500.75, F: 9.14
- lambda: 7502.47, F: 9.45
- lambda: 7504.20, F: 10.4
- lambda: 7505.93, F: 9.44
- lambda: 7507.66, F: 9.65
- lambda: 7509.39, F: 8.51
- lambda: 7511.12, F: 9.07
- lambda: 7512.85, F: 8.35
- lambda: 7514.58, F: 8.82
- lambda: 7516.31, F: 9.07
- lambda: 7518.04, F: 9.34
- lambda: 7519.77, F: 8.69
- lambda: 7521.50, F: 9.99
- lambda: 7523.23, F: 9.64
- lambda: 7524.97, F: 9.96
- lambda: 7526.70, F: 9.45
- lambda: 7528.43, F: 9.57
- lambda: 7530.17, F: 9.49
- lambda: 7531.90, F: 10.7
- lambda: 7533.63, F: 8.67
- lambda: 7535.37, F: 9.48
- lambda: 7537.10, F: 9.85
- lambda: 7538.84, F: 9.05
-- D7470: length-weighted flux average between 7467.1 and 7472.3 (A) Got 9.74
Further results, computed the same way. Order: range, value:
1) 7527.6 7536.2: 9.58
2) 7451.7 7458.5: 9.89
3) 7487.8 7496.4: 9.41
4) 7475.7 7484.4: 9.66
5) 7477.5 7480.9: 9.18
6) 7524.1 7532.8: 9.83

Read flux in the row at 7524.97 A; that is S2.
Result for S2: 9.96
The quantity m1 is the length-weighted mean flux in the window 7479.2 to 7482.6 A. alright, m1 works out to 9.45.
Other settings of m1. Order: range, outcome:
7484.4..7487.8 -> 9.36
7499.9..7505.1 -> 9.67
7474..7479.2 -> 9.9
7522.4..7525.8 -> 9.78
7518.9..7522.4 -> 9.36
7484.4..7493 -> 9.66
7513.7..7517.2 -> 8.95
